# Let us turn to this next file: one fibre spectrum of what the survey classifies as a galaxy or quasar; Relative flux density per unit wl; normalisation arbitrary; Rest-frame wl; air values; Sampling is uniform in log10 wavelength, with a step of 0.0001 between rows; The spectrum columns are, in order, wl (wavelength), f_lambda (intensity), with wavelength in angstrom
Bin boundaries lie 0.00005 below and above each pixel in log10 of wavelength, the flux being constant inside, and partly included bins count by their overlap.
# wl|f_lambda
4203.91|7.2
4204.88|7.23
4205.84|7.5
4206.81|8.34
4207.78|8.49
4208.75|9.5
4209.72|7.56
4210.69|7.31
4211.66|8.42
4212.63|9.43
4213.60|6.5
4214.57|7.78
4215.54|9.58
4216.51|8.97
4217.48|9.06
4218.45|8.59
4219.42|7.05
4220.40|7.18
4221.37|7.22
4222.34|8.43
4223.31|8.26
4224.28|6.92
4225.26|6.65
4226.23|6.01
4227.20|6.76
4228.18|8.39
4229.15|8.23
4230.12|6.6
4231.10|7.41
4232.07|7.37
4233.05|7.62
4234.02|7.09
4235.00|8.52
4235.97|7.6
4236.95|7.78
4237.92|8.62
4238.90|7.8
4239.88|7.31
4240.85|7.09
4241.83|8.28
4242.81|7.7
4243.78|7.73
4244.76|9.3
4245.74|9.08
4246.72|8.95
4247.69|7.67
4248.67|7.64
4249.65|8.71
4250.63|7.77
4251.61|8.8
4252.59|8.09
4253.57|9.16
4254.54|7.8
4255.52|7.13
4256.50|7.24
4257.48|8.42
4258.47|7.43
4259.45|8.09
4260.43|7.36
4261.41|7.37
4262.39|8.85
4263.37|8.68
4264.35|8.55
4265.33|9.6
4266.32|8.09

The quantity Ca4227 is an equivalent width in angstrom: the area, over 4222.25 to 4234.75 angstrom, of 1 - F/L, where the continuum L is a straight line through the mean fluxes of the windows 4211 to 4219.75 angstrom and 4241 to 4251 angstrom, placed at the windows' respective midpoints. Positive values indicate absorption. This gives 1.5 angstrom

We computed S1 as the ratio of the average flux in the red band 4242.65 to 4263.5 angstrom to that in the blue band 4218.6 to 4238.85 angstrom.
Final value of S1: 1.1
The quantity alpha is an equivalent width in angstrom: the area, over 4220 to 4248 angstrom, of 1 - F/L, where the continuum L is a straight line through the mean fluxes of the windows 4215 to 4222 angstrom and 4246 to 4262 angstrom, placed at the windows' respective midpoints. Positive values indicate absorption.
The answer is 1.4 angstrom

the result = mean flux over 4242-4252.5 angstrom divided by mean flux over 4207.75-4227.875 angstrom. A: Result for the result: 1.06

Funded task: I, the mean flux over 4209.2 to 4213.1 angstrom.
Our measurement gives 8.18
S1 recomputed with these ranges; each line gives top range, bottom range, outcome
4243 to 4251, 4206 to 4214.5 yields 1.02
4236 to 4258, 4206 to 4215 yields 0.99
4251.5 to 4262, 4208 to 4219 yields 0.94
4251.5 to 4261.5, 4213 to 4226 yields 1.01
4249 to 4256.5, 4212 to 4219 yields 0.95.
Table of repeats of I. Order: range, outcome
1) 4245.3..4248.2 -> 8.56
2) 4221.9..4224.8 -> 7.84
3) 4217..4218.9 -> 8.83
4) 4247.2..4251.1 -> 7.96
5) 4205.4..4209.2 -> 8.45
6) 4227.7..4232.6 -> 7.6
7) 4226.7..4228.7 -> 7.58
